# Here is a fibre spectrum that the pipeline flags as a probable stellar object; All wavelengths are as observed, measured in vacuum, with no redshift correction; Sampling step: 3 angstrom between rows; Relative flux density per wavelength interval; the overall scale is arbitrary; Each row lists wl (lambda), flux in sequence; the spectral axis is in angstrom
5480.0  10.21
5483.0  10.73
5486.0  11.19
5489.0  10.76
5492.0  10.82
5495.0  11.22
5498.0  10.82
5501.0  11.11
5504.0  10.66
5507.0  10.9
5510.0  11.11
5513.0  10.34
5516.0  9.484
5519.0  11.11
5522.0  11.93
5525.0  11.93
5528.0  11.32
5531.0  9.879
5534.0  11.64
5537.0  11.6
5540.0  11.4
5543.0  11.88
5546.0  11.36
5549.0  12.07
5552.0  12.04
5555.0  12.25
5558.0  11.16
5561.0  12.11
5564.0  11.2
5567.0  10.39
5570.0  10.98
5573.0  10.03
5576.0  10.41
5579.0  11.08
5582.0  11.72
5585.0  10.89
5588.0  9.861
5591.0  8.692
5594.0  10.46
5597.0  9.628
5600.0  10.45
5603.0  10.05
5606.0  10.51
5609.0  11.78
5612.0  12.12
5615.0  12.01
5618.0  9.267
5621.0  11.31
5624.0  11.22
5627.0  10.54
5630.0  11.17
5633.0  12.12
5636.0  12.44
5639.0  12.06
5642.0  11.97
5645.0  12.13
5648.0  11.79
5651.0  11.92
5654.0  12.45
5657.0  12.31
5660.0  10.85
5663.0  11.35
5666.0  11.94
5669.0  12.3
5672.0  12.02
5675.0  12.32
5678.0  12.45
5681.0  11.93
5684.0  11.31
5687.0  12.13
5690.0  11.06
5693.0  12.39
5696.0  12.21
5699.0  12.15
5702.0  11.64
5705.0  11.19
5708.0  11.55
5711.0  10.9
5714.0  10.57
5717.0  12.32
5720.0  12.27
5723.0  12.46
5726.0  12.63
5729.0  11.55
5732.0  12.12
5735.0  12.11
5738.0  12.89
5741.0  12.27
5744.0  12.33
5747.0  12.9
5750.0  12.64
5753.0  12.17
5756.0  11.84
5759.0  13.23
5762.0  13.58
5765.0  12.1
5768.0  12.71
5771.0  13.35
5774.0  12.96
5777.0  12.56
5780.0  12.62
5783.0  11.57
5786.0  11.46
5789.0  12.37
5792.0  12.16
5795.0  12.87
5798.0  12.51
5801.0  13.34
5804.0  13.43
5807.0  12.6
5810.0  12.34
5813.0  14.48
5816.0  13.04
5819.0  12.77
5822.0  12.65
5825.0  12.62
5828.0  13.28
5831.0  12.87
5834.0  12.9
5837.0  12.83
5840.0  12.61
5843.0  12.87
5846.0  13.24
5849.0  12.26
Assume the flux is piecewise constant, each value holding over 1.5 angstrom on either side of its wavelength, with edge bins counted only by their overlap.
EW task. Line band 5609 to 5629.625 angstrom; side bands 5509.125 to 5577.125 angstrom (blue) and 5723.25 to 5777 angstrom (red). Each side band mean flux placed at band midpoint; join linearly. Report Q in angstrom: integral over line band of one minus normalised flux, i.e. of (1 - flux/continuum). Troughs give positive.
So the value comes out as 1.0 angstrom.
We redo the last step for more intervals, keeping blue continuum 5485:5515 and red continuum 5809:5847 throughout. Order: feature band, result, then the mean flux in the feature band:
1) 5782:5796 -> 0.7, 12.1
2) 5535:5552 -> -0.8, 11.7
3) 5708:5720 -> 0.8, 11.4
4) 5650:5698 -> 0.2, 11.9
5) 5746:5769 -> -0.2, 12.6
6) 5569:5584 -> 0.7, 10.8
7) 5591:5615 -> 1.8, 10.7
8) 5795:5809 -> -0.2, 12.9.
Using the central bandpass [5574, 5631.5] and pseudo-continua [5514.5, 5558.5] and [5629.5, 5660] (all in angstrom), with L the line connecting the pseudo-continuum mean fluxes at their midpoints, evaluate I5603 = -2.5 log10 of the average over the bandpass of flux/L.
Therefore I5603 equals 0.11 mag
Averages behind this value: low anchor 11.4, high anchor 12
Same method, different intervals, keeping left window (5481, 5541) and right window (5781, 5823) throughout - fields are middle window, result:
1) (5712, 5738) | 0.02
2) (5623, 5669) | 0.00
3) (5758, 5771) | -0.04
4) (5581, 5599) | 0.13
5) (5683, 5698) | 0.02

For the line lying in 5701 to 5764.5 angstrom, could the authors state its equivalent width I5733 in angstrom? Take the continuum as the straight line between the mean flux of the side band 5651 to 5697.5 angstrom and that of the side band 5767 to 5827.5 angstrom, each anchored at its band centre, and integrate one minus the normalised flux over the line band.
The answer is 0.8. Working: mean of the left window 11.9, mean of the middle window 12.2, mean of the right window 12.7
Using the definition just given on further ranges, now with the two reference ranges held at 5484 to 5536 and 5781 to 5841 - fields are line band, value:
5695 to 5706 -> 0.3 angstrom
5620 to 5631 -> 0.6 angstrom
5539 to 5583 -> -0.3 angstrom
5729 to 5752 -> -0.1 angstrom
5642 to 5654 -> -0.2 angstrom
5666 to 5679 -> -0.3 angstrom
